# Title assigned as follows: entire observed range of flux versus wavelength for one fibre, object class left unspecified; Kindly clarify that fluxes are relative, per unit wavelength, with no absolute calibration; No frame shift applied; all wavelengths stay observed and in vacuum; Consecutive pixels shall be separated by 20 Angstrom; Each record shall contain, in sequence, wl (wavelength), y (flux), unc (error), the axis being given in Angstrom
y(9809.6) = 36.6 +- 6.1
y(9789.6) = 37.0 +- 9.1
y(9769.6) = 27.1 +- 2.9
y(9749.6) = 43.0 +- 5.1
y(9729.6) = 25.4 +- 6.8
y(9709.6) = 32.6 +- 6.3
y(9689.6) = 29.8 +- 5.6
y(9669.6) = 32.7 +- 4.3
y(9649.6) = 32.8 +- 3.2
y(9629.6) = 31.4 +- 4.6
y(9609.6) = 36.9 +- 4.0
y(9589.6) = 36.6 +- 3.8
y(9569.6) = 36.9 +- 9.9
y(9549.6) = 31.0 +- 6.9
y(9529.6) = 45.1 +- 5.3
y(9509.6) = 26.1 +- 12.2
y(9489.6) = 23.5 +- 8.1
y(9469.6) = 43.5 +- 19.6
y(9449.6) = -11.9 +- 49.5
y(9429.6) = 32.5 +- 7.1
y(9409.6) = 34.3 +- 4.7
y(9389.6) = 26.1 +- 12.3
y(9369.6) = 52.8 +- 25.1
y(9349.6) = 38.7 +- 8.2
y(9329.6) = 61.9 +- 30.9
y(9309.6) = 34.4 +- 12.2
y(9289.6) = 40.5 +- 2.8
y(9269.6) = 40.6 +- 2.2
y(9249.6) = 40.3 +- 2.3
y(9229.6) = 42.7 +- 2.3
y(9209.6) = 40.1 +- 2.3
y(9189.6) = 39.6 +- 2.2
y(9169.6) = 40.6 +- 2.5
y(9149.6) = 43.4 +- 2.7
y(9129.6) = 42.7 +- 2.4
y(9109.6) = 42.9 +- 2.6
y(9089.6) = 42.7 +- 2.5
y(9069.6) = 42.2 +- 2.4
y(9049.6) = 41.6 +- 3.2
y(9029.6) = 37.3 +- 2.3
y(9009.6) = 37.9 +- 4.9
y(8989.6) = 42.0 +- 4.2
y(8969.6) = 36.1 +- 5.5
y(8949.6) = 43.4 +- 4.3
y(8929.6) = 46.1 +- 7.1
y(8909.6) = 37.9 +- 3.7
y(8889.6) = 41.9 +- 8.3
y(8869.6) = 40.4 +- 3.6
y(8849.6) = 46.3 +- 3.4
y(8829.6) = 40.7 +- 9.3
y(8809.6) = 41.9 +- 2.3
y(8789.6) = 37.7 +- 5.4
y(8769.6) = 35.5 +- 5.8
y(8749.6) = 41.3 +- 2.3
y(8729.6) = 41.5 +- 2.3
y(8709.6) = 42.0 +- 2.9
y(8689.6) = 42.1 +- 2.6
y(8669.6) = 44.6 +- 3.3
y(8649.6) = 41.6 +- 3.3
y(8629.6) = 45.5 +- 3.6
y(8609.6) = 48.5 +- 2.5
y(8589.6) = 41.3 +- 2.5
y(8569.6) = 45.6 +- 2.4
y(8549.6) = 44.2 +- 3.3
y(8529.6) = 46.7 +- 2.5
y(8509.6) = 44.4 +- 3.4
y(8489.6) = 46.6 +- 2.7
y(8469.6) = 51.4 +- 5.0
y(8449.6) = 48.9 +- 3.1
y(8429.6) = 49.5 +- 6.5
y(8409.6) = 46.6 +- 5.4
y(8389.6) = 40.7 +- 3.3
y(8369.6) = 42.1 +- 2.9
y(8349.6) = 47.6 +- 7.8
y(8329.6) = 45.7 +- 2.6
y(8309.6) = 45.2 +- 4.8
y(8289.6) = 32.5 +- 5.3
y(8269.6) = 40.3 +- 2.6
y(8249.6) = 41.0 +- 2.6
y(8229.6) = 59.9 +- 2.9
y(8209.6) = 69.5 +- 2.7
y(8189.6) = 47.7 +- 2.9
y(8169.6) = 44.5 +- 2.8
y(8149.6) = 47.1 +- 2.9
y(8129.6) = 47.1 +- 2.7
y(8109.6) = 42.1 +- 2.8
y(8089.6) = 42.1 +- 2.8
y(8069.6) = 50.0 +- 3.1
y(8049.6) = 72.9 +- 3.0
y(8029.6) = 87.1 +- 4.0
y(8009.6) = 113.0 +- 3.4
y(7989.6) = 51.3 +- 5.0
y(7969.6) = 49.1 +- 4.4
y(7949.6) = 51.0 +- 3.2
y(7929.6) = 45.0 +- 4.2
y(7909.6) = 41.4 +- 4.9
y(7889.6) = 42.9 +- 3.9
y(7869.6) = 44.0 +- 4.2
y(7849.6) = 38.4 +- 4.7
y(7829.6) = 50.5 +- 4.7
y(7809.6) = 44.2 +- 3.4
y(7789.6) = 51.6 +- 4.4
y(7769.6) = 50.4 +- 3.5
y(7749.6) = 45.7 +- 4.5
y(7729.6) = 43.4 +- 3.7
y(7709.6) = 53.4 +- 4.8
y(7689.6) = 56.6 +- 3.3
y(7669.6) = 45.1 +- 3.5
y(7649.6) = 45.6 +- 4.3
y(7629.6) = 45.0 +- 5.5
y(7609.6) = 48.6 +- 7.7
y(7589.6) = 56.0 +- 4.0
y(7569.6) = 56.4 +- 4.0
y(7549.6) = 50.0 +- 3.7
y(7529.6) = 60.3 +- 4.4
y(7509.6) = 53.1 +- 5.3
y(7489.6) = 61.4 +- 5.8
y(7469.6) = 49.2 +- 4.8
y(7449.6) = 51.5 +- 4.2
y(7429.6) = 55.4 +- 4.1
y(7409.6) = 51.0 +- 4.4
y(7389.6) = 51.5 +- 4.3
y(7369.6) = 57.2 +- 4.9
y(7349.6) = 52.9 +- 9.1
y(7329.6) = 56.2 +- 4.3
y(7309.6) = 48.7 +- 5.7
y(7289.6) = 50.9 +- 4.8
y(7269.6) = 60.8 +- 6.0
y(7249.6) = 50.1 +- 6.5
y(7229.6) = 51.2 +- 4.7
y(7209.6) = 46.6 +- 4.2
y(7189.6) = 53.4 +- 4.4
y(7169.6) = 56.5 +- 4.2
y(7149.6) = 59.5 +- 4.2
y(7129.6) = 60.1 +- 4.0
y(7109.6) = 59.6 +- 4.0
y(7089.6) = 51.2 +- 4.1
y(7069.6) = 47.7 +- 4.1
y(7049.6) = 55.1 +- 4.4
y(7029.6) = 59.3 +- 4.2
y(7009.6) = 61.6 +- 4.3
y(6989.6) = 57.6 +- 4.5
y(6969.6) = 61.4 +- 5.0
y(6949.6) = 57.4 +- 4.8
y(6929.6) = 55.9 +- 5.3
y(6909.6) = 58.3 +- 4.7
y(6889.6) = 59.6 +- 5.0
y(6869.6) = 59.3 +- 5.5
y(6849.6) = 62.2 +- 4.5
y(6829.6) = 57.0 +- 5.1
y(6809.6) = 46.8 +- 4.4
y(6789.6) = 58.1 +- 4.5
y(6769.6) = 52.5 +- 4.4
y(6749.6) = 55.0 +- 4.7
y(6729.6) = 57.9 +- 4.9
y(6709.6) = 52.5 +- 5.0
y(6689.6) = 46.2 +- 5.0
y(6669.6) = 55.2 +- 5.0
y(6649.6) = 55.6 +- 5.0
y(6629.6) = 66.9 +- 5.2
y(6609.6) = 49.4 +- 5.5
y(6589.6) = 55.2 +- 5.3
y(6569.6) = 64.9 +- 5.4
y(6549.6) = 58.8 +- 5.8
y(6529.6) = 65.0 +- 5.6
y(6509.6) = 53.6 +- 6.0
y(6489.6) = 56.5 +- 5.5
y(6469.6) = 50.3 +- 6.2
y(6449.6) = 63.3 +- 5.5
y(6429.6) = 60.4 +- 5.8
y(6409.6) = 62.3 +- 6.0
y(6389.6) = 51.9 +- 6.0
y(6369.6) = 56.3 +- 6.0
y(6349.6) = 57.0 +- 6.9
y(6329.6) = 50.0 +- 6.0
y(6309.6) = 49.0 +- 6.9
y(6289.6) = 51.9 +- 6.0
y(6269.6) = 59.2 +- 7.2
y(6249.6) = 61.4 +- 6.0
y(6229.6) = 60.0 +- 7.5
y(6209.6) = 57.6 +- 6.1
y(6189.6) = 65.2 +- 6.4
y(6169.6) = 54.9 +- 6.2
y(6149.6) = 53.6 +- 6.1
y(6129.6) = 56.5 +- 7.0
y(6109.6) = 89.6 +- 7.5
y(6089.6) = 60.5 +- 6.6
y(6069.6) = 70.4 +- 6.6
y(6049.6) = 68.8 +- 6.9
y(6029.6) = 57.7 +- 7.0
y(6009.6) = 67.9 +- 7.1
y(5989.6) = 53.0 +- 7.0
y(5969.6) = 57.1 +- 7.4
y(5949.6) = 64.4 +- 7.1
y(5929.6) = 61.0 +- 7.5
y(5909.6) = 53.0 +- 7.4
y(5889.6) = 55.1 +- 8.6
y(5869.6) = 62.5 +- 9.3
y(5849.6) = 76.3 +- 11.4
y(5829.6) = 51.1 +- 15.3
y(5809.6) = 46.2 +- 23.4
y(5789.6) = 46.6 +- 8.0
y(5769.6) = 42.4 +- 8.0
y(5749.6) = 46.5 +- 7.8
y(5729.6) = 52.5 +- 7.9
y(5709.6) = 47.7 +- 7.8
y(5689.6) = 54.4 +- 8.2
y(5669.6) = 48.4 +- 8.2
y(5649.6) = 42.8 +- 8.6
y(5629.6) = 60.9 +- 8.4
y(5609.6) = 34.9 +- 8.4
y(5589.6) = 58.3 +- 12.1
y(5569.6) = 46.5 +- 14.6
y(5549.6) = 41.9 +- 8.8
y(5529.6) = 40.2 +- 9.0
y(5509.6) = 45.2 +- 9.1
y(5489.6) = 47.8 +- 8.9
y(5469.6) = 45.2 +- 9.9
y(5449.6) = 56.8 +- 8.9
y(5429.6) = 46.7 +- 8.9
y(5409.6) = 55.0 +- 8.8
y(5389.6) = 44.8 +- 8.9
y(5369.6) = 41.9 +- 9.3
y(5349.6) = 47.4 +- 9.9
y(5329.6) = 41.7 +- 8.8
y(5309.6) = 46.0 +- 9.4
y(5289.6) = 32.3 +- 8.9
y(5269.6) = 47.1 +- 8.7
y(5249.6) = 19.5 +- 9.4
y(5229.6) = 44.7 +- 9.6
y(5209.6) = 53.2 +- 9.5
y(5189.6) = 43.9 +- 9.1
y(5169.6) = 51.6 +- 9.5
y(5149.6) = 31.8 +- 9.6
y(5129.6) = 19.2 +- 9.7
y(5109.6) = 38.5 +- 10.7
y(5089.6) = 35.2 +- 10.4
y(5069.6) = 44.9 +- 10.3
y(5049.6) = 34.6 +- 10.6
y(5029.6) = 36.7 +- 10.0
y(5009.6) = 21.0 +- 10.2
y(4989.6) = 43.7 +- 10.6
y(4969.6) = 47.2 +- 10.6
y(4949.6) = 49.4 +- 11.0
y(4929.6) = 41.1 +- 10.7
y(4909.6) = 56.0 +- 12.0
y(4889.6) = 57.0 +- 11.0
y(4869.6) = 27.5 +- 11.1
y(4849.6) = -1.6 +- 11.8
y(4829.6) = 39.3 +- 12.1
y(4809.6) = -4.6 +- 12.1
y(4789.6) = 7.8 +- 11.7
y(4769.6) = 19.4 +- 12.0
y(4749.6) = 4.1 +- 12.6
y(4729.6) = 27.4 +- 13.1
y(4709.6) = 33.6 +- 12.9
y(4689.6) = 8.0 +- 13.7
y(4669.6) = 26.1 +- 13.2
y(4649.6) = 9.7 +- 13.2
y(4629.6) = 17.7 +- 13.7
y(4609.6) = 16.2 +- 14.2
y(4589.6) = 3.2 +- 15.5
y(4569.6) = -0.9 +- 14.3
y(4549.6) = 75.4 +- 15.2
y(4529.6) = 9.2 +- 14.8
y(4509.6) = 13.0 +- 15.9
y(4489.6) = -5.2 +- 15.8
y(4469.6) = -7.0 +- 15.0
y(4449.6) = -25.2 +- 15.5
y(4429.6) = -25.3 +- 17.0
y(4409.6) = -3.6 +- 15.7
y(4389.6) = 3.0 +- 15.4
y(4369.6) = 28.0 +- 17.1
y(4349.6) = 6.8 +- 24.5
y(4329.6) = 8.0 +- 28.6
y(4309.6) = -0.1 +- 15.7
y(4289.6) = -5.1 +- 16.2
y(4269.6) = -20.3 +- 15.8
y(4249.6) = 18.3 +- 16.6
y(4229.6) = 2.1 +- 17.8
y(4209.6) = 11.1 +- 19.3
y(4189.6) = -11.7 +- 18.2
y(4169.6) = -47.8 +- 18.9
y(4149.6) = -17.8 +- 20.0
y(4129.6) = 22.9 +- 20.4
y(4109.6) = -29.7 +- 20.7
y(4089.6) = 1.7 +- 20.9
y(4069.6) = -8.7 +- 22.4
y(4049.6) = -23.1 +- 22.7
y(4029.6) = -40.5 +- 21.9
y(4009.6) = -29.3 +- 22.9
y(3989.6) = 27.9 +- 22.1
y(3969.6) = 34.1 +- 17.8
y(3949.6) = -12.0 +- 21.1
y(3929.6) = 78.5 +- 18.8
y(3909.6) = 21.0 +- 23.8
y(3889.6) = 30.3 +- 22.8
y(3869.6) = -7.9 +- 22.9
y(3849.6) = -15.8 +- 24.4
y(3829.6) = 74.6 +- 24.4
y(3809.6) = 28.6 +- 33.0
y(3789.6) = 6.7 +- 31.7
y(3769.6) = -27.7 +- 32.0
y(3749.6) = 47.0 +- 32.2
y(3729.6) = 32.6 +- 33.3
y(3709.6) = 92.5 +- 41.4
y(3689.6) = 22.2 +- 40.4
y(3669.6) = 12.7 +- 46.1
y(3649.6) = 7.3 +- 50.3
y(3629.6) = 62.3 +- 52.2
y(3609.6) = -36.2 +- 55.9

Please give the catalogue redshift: 0.22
